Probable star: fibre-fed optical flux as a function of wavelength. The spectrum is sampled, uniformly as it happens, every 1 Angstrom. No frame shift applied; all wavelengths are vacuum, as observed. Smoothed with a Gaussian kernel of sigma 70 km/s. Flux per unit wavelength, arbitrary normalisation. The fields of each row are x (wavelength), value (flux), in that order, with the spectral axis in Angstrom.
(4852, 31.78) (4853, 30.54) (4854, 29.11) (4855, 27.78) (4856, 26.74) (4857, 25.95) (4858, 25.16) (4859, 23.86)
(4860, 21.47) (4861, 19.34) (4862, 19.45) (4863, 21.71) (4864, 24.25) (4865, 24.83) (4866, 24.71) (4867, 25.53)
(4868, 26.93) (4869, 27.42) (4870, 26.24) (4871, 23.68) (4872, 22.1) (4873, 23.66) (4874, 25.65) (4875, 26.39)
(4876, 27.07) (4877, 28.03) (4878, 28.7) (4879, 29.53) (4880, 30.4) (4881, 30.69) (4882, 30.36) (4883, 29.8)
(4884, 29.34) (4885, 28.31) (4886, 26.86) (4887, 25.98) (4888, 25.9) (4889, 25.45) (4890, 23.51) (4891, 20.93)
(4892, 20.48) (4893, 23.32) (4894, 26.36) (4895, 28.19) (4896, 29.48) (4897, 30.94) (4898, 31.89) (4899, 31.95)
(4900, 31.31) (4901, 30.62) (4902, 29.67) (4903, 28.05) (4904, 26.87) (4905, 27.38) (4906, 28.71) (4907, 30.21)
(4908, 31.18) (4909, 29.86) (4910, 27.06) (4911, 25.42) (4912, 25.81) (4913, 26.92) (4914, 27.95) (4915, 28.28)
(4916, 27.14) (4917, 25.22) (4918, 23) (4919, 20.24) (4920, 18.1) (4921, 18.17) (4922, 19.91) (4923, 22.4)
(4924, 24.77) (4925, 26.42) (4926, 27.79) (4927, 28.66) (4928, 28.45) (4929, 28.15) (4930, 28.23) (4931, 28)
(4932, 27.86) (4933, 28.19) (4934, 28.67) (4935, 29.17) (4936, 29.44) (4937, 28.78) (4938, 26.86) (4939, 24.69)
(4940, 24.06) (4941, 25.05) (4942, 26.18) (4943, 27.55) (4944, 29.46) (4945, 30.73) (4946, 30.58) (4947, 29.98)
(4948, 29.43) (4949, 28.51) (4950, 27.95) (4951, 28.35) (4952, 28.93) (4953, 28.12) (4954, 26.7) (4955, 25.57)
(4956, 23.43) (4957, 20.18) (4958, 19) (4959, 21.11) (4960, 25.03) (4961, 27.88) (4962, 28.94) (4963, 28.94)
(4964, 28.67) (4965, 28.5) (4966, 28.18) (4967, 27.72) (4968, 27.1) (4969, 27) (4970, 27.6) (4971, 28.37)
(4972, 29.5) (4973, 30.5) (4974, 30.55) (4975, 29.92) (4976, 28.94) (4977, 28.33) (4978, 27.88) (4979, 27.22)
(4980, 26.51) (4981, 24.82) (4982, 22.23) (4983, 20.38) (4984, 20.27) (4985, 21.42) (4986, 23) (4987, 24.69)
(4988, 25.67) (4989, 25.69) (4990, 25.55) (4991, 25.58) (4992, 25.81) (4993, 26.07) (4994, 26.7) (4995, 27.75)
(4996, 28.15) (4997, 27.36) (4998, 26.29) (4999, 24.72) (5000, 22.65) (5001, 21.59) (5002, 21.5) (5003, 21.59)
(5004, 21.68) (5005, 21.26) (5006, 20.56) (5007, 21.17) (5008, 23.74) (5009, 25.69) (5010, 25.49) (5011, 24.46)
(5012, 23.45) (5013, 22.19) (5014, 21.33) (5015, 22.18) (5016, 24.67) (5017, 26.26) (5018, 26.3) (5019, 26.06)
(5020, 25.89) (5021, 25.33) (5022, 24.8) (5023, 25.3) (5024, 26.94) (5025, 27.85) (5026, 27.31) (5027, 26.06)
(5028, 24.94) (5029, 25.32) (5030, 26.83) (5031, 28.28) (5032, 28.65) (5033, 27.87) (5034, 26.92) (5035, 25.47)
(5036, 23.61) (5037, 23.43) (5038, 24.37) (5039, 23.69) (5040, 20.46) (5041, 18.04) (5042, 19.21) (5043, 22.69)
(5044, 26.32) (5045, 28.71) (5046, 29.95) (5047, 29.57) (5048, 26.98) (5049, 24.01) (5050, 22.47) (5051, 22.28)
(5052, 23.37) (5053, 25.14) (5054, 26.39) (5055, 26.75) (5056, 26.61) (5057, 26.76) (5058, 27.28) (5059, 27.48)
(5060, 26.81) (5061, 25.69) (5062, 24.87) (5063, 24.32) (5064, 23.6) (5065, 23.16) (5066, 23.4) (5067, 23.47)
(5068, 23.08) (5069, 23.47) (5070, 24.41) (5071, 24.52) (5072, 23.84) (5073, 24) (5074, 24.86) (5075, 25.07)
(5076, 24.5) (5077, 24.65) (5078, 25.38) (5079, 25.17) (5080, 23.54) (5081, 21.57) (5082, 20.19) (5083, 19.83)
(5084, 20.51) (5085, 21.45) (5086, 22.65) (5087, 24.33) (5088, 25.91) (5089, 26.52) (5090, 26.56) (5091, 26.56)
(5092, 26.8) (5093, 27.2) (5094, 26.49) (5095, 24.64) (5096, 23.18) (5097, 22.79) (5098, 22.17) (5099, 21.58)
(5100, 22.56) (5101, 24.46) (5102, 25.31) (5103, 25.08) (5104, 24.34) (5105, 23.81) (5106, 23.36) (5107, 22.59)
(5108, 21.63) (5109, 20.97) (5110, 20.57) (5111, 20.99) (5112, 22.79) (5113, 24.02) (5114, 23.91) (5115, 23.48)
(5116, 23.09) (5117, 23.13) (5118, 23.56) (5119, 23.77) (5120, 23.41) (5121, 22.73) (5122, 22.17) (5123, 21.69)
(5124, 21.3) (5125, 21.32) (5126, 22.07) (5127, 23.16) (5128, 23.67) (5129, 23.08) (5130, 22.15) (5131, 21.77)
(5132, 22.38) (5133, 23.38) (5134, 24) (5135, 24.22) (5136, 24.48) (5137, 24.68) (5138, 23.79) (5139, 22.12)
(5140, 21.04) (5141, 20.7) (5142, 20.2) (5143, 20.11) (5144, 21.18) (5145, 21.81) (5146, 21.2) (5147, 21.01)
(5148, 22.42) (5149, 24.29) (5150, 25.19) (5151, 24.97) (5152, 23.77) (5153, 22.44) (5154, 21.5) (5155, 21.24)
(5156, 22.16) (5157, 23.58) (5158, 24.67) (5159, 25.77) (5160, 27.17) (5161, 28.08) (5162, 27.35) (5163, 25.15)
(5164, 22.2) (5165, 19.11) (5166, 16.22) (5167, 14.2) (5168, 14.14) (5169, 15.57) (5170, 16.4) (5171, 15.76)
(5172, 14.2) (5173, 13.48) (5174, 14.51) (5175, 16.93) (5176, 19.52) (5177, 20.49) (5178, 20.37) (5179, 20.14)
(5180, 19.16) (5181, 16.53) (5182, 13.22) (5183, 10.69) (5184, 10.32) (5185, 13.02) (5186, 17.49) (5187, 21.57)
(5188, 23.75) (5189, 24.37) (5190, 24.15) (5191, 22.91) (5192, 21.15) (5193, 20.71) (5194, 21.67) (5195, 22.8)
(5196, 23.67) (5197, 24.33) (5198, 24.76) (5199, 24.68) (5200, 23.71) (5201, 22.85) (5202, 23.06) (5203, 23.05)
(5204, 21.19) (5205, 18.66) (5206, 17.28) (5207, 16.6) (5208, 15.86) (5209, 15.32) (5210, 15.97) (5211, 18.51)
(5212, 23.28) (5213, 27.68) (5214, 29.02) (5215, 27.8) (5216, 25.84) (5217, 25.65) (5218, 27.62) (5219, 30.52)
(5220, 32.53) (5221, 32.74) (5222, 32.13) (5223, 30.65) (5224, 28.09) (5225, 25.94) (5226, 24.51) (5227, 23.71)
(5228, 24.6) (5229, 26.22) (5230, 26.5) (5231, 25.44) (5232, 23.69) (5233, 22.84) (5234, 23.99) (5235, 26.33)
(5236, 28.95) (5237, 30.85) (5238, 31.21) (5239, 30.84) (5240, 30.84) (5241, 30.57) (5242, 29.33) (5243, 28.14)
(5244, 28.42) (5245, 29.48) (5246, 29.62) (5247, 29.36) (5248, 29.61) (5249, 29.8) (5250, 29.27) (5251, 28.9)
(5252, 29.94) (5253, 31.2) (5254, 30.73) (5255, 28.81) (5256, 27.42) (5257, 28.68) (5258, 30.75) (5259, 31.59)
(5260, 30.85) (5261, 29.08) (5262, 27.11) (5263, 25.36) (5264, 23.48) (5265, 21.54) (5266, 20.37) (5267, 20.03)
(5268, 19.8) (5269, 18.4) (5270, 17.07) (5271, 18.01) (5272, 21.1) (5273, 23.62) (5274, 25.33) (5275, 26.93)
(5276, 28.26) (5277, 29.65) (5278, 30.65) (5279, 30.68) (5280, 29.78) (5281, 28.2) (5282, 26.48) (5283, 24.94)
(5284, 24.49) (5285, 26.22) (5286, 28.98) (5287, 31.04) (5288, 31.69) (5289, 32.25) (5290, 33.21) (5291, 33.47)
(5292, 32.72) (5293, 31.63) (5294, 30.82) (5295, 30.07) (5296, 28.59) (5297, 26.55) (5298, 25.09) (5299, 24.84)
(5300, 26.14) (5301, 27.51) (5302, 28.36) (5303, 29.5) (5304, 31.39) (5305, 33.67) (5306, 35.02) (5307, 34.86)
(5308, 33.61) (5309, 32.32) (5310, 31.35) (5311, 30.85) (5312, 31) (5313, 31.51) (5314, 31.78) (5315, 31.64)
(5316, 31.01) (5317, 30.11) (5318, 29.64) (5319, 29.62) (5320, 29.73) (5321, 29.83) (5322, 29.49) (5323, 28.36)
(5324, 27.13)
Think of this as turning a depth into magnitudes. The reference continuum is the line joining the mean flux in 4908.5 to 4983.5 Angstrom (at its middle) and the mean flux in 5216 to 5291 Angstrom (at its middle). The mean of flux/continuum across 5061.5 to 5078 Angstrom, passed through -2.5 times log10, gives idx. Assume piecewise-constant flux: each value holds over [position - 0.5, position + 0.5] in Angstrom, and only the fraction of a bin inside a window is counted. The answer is 0.12 mag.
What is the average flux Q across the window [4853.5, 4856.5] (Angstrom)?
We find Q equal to 27.9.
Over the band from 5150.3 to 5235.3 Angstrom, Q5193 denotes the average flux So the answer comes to 22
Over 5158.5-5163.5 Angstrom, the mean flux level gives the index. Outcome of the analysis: 26.7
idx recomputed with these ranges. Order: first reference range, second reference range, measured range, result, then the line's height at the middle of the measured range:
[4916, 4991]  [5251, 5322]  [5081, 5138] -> 0.173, 27.3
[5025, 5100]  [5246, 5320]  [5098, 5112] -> 0.116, 25.4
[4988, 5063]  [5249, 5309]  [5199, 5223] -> 0.137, 27.2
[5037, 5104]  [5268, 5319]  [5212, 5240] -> -0.007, 27.4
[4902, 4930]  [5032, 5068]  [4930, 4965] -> -0.054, 25.8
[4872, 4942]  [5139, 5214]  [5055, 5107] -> -0.070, 22.8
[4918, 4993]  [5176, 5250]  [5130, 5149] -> 0.113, 24.7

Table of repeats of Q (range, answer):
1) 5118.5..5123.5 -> 22.8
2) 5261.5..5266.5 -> 23.6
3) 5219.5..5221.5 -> 32.6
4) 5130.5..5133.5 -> 22.5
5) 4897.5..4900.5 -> 31.7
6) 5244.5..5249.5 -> 29.6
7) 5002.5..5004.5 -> 21.6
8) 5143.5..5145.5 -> 21.5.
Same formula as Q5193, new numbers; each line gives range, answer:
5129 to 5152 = 22.6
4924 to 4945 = 27.6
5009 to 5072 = 25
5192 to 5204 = 23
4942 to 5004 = 26.3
